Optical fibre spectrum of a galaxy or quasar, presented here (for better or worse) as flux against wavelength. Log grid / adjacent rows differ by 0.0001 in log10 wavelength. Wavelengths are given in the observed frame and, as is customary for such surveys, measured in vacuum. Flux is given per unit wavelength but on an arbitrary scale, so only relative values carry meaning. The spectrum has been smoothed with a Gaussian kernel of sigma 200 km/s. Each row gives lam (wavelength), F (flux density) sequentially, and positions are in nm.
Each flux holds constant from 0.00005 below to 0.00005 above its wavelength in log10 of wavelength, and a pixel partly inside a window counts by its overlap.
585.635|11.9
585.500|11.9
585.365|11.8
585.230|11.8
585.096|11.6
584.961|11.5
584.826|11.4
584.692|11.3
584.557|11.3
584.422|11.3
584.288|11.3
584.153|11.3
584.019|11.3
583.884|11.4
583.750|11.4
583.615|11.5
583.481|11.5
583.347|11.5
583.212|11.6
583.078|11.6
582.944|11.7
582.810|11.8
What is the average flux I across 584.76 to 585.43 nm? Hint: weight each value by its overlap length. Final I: 11.6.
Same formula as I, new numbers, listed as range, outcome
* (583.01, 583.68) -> 11.5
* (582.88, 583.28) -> 11.6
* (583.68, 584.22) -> 11.3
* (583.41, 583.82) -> 11.5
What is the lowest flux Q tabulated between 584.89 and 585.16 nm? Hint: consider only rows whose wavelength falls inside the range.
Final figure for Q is 11.5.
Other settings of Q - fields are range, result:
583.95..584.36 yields 11.3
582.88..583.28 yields 11.6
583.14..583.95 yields 11.4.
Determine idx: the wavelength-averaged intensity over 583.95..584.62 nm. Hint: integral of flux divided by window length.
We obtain 11.3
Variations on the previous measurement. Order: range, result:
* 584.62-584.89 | 11.4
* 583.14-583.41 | 11.5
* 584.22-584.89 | 11.3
